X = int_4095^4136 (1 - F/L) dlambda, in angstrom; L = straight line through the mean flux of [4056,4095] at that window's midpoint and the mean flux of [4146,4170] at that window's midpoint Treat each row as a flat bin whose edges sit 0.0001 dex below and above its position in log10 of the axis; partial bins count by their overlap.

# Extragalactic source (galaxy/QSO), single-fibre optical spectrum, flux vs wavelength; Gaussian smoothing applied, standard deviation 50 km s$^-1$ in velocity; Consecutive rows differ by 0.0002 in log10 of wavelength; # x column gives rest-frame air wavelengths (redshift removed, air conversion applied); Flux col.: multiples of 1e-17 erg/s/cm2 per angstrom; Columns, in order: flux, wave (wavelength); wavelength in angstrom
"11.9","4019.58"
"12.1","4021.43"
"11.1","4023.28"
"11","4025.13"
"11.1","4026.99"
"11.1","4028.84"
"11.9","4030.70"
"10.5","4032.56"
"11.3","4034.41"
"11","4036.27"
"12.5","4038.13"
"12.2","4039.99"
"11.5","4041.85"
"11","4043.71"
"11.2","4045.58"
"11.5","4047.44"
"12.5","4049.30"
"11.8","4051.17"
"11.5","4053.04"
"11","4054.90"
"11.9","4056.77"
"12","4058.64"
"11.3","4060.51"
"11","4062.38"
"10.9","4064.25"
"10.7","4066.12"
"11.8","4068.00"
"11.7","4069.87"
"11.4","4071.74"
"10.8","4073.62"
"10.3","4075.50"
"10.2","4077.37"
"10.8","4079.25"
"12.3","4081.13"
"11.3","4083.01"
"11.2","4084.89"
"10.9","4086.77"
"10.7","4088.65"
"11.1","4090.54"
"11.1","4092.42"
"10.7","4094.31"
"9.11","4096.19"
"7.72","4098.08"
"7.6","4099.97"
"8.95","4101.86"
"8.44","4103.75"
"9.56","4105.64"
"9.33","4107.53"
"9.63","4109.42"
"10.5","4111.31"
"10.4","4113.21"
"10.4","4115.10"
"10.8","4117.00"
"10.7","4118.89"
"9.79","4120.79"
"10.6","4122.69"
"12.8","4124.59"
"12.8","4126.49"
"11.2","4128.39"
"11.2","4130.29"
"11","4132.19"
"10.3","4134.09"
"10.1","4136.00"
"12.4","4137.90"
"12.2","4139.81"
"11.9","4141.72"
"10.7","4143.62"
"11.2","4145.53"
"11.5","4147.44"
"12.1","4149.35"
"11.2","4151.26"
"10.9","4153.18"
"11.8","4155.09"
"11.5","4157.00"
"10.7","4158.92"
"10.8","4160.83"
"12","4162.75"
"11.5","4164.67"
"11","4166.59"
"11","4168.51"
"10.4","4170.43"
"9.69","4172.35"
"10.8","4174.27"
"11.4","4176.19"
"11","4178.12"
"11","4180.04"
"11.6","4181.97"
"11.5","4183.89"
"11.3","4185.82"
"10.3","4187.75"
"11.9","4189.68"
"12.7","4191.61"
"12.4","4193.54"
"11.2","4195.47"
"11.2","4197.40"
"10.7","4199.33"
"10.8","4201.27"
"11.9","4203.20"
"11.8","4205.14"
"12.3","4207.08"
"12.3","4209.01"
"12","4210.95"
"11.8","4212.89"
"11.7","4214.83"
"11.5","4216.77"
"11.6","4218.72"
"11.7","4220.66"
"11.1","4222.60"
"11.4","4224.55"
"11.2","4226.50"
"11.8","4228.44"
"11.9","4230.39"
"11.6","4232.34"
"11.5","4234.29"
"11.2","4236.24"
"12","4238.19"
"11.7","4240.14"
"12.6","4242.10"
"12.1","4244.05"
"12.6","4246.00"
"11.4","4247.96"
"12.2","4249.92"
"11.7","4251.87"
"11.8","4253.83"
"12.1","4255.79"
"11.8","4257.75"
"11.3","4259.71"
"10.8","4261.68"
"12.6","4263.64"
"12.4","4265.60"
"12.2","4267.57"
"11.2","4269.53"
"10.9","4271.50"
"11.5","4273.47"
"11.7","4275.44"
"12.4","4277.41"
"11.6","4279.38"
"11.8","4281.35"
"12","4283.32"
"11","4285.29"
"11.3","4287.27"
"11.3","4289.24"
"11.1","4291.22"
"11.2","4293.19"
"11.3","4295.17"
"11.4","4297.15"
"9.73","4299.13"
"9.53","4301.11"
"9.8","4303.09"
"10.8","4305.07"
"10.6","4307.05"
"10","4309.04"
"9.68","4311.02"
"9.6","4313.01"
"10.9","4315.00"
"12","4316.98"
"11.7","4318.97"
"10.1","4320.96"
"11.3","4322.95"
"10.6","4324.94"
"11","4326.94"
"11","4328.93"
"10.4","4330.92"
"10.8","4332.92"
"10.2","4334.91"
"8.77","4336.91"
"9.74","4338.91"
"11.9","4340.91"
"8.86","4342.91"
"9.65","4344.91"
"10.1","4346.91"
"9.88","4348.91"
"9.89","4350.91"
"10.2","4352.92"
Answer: 4.0 angstrom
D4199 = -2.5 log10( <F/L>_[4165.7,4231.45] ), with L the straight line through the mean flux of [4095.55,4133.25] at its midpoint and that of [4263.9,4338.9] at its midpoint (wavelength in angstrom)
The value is -0.09 mag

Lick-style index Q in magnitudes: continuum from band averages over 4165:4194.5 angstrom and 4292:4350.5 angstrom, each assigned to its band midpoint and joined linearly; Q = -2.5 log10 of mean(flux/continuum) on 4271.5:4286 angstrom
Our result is -0.10 mag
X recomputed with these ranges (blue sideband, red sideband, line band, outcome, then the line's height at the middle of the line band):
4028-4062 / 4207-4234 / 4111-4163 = 1.9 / 11.6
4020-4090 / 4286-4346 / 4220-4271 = -4.8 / 10.8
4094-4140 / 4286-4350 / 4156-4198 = -3.5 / 10.4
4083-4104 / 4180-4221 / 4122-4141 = -1.8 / 10.5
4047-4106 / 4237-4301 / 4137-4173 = -0.7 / 11.1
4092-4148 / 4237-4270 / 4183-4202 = -0.2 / 11.3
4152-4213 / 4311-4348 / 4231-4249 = -1.4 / 11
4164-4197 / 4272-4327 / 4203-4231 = -1.5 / 11.1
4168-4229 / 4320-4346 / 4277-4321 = -1.2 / 10.6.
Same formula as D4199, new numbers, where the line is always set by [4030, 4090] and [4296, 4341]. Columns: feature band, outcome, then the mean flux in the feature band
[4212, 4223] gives -0.08 mag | 11.6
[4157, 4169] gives -0.02 mag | 11.2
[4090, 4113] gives 0.18 mag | 9.48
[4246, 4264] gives -0.10 mag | 11.8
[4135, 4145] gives -0.04 mag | 11.4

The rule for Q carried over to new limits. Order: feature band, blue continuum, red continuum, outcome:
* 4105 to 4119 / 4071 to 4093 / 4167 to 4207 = 0.09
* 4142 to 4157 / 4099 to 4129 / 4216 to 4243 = -0.07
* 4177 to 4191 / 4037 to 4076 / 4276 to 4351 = -0.02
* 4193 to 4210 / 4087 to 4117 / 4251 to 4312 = -0.10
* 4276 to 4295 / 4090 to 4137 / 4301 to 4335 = -0.10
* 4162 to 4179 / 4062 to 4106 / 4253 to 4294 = 0.00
